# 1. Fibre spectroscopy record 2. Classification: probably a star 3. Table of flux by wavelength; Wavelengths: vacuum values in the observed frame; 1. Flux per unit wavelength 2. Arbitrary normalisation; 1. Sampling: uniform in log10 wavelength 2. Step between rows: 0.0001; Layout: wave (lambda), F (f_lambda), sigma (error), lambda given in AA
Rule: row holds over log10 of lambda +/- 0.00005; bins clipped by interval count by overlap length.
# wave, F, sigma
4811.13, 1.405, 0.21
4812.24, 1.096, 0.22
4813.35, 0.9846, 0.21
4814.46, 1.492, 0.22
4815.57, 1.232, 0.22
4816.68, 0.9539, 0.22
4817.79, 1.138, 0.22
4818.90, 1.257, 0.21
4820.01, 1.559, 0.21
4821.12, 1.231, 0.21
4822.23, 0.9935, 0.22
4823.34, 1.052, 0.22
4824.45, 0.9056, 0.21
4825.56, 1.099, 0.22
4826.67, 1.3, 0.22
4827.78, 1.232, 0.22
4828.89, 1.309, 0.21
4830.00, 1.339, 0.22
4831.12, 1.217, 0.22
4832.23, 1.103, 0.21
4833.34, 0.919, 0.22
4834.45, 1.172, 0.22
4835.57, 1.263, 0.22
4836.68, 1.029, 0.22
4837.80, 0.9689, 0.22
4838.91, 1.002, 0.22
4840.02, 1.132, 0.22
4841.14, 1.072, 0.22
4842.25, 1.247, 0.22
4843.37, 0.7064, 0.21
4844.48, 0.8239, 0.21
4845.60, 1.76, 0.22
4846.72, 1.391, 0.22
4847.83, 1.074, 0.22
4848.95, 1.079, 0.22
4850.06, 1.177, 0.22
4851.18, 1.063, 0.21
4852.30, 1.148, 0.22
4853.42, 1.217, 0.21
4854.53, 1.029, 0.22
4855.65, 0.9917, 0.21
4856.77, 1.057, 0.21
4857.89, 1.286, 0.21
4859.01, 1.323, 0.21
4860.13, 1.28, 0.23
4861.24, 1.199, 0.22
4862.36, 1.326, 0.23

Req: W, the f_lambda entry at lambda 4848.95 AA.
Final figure 1.079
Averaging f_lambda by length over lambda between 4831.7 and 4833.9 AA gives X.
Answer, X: 1.01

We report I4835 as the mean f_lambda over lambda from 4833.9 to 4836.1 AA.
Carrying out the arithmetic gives 1.21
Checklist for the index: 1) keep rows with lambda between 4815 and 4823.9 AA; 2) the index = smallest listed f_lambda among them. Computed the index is 0.9539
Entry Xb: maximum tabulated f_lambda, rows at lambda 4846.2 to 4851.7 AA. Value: 1.391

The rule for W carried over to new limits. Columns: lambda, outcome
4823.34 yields 1.052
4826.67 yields 1.3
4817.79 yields 1.138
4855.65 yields 0.9917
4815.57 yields 1.232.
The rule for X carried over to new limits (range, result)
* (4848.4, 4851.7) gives 1.11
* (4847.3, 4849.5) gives 1.07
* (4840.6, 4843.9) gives 1.01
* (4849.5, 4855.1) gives 1.13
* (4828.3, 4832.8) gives 1.24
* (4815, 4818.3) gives 1.11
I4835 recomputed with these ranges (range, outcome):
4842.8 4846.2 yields 1.1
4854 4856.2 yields 1.01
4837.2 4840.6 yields 1.03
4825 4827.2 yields 1.2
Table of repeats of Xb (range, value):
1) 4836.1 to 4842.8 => 1.247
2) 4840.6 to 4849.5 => 1.76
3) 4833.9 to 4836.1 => 1.263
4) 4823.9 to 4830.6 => 1.339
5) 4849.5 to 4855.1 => 1.217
